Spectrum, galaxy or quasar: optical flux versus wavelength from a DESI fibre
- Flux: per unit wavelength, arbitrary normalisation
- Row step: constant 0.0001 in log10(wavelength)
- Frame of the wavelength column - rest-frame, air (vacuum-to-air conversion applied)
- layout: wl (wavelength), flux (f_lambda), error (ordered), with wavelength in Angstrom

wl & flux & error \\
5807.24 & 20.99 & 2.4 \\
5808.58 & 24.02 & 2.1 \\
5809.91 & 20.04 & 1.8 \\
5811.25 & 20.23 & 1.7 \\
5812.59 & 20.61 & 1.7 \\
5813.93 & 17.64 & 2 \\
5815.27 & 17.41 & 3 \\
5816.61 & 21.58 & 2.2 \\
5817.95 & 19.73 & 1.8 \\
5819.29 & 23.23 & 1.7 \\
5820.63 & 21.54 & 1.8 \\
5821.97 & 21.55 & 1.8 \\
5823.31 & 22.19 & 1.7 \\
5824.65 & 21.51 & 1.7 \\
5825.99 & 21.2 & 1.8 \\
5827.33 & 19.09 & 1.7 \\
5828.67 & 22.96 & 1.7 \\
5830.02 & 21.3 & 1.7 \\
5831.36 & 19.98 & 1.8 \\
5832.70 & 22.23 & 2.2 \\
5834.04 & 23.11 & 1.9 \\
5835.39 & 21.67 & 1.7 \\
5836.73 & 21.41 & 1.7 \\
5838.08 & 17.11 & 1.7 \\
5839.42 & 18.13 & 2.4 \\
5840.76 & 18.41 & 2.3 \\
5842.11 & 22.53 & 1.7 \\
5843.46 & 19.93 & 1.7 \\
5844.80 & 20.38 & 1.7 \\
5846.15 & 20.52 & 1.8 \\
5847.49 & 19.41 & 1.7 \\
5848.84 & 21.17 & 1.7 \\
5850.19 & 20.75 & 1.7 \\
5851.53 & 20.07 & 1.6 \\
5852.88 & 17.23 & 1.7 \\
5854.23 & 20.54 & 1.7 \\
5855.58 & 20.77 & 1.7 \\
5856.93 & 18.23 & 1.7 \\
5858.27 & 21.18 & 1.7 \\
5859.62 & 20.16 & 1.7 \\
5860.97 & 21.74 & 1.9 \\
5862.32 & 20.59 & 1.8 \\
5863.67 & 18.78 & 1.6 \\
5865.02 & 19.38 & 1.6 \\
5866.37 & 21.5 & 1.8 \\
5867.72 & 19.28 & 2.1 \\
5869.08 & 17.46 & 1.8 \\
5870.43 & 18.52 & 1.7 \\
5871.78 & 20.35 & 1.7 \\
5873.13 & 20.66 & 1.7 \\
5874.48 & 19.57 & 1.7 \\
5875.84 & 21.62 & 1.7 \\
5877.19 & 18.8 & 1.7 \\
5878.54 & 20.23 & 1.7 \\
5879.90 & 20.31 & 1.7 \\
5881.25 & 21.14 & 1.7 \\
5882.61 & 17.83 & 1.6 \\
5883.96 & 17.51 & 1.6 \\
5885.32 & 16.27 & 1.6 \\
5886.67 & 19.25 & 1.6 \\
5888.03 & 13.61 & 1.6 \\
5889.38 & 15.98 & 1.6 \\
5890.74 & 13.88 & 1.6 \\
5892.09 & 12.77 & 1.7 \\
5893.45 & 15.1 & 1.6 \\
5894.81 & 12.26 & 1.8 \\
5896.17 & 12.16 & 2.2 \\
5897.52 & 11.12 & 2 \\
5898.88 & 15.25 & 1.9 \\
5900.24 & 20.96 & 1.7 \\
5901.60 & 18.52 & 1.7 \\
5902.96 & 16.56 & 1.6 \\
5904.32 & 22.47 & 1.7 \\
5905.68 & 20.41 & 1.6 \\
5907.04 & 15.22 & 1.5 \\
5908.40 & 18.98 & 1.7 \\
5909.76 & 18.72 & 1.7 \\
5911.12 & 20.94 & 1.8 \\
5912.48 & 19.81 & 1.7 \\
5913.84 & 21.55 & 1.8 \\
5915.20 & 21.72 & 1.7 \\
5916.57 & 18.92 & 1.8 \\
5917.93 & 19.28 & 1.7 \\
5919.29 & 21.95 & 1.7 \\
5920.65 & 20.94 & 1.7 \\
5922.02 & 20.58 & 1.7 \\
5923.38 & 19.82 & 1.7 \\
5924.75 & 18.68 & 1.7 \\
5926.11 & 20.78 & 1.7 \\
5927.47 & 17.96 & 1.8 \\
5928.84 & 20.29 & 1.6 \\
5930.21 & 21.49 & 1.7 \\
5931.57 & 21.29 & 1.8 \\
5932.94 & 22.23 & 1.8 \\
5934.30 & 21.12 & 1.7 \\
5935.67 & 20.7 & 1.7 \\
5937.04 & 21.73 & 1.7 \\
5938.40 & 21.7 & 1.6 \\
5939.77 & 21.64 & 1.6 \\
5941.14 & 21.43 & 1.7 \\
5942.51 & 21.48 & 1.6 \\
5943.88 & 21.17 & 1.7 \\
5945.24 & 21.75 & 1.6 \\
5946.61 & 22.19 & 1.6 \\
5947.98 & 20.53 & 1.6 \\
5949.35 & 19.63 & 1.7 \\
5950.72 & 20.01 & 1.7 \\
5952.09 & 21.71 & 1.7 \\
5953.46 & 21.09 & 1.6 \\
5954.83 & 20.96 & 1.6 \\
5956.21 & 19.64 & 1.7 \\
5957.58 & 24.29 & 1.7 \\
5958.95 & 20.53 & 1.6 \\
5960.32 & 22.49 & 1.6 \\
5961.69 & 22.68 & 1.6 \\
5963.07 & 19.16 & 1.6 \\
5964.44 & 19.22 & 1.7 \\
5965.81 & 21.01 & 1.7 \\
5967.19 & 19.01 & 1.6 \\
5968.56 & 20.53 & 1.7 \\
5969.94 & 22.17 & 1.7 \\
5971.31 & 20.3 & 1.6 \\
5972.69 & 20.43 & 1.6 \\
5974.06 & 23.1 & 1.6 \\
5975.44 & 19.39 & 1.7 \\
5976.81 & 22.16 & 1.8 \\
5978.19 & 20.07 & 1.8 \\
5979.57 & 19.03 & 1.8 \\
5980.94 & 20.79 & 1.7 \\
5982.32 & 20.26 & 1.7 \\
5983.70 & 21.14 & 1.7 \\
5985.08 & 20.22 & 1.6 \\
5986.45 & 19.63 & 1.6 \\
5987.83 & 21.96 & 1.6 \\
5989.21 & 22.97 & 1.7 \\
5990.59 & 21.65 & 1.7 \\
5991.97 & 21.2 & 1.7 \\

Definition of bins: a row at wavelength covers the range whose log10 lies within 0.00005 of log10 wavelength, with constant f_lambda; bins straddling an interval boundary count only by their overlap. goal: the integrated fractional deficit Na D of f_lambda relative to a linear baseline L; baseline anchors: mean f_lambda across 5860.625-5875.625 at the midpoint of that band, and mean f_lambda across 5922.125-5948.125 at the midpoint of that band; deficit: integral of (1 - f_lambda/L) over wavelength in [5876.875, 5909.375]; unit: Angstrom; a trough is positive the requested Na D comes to 5.3 Angstrom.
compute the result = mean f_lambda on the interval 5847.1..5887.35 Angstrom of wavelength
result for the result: 19.7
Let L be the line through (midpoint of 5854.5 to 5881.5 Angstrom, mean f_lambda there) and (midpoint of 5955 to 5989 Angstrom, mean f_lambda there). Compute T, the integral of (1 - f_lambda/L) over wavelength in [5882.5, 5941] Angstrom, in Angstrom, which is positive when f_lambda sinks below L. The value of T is 5.0 Angstrom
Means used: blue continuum 20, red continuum 20.8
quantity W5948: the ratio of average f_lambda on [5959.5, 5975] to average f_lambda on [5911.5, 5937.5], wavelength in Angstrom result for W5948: 1.02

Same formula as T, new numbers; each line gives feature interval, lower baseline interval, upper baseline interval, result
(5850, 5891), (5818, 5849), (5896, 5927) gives 1.73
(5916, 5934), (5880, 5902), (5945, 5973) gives -1.88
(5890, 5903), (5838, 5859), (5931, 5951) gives 3.67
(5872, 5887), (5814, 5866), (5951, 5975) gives 0.90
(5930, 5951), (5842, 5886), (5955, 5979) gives -0.64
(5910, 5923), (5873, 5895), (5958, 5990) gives -1.29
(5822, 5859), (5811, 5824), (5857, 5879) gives -0.38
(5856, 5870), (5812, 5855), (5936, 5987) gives 0.53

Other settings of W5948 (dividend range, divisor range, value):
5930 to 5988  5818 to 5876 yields 1.03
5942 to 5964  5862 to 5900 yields 1.21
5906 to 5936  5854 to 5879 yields 1.01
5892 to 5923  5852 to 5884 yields 0.92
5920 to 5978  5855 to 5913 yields 1.15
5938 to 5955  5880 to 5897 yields 1.34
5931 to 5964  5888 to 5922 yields 1.20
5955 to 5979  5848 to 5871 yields 1.06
